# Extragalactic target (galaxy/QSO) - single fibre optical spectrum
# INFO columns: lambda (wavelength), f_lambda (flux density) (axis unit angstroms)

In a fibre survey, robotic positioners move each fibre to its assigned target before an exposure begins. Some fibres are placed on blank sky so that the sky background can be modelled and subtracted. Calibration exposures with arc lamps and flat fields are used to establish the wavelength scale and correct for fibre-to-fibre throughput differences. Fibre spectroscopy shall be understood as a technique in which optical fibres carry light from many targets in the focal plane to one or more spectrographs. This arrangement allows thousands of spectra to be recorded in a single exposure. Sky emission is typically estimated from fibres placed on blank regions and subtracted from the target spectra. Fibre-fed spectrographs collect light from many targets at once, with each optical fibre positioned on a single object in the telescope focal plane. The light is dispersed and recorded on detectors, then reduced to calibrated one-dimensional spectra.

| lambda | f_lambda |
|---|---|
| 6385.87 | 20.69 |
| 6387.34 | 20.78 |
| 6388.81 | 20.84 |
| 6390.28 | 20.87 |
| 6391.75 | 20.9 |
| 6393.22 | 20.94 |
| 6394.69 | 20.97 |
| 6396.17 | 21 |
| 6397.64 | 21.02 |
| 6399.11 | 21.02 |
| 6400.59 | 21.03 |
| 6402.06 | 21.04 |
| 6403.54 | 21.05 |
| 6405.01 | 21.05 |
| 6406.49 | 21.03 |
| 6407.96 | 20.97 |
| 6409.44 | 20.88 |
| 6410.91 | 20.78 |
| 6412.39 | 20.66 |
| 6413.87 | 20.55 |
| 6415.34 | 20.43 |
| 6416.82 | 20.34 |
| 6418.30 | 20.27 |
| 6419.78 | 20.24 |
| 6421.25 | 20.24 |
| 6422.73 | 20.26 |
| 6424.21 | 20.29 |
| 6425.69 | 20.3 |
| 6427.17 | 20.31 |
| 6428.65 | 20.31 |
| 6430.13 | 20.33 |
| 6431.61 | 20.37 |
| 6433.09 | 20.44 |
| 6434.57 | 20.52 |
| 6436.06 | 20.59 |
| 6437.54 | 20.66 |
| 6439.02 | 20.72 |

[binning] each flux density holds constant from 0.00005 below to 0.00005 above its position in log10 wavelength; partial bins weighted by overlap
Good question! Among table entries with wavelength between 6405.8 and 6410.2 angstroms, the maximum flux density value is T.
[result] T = 21.03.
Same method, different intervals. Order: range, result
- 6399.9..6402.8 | 21.04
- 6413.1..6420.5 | 20.55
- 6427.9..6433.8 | 20.44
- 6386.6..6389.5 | 20.84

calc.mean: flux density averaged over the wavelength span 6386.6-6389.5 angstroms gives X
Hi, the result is 20.8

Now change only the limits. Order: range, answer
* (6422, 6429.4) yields 20.3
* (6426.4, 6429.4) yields 20.3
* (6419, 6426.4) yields 20.3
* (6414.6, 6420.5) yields 20.3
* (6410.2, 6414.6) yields 20.6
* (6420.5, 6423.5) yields 20.3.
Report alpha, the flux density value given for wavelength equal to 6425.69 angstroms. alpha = 20.3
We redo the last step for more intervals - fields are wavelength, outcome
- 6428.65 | 20.31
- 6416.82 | 20.34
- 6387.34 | 20.78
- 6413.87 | 20.55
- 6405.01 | 21.05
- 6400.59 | 21.03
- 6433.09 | 20.44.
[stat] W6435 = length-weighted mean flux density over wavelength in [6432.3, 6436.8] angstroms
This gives 20.5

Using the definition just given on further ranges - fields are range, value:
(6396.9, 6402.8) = 21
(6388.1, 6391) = 20.9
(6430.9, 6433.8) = 20.4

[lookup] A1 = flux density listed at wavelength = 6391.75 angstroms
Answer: 20.9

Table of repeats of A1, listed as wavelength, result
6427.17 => 20.31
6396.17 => 21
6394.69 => 20.97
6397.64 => 21.02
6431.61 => 20.37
